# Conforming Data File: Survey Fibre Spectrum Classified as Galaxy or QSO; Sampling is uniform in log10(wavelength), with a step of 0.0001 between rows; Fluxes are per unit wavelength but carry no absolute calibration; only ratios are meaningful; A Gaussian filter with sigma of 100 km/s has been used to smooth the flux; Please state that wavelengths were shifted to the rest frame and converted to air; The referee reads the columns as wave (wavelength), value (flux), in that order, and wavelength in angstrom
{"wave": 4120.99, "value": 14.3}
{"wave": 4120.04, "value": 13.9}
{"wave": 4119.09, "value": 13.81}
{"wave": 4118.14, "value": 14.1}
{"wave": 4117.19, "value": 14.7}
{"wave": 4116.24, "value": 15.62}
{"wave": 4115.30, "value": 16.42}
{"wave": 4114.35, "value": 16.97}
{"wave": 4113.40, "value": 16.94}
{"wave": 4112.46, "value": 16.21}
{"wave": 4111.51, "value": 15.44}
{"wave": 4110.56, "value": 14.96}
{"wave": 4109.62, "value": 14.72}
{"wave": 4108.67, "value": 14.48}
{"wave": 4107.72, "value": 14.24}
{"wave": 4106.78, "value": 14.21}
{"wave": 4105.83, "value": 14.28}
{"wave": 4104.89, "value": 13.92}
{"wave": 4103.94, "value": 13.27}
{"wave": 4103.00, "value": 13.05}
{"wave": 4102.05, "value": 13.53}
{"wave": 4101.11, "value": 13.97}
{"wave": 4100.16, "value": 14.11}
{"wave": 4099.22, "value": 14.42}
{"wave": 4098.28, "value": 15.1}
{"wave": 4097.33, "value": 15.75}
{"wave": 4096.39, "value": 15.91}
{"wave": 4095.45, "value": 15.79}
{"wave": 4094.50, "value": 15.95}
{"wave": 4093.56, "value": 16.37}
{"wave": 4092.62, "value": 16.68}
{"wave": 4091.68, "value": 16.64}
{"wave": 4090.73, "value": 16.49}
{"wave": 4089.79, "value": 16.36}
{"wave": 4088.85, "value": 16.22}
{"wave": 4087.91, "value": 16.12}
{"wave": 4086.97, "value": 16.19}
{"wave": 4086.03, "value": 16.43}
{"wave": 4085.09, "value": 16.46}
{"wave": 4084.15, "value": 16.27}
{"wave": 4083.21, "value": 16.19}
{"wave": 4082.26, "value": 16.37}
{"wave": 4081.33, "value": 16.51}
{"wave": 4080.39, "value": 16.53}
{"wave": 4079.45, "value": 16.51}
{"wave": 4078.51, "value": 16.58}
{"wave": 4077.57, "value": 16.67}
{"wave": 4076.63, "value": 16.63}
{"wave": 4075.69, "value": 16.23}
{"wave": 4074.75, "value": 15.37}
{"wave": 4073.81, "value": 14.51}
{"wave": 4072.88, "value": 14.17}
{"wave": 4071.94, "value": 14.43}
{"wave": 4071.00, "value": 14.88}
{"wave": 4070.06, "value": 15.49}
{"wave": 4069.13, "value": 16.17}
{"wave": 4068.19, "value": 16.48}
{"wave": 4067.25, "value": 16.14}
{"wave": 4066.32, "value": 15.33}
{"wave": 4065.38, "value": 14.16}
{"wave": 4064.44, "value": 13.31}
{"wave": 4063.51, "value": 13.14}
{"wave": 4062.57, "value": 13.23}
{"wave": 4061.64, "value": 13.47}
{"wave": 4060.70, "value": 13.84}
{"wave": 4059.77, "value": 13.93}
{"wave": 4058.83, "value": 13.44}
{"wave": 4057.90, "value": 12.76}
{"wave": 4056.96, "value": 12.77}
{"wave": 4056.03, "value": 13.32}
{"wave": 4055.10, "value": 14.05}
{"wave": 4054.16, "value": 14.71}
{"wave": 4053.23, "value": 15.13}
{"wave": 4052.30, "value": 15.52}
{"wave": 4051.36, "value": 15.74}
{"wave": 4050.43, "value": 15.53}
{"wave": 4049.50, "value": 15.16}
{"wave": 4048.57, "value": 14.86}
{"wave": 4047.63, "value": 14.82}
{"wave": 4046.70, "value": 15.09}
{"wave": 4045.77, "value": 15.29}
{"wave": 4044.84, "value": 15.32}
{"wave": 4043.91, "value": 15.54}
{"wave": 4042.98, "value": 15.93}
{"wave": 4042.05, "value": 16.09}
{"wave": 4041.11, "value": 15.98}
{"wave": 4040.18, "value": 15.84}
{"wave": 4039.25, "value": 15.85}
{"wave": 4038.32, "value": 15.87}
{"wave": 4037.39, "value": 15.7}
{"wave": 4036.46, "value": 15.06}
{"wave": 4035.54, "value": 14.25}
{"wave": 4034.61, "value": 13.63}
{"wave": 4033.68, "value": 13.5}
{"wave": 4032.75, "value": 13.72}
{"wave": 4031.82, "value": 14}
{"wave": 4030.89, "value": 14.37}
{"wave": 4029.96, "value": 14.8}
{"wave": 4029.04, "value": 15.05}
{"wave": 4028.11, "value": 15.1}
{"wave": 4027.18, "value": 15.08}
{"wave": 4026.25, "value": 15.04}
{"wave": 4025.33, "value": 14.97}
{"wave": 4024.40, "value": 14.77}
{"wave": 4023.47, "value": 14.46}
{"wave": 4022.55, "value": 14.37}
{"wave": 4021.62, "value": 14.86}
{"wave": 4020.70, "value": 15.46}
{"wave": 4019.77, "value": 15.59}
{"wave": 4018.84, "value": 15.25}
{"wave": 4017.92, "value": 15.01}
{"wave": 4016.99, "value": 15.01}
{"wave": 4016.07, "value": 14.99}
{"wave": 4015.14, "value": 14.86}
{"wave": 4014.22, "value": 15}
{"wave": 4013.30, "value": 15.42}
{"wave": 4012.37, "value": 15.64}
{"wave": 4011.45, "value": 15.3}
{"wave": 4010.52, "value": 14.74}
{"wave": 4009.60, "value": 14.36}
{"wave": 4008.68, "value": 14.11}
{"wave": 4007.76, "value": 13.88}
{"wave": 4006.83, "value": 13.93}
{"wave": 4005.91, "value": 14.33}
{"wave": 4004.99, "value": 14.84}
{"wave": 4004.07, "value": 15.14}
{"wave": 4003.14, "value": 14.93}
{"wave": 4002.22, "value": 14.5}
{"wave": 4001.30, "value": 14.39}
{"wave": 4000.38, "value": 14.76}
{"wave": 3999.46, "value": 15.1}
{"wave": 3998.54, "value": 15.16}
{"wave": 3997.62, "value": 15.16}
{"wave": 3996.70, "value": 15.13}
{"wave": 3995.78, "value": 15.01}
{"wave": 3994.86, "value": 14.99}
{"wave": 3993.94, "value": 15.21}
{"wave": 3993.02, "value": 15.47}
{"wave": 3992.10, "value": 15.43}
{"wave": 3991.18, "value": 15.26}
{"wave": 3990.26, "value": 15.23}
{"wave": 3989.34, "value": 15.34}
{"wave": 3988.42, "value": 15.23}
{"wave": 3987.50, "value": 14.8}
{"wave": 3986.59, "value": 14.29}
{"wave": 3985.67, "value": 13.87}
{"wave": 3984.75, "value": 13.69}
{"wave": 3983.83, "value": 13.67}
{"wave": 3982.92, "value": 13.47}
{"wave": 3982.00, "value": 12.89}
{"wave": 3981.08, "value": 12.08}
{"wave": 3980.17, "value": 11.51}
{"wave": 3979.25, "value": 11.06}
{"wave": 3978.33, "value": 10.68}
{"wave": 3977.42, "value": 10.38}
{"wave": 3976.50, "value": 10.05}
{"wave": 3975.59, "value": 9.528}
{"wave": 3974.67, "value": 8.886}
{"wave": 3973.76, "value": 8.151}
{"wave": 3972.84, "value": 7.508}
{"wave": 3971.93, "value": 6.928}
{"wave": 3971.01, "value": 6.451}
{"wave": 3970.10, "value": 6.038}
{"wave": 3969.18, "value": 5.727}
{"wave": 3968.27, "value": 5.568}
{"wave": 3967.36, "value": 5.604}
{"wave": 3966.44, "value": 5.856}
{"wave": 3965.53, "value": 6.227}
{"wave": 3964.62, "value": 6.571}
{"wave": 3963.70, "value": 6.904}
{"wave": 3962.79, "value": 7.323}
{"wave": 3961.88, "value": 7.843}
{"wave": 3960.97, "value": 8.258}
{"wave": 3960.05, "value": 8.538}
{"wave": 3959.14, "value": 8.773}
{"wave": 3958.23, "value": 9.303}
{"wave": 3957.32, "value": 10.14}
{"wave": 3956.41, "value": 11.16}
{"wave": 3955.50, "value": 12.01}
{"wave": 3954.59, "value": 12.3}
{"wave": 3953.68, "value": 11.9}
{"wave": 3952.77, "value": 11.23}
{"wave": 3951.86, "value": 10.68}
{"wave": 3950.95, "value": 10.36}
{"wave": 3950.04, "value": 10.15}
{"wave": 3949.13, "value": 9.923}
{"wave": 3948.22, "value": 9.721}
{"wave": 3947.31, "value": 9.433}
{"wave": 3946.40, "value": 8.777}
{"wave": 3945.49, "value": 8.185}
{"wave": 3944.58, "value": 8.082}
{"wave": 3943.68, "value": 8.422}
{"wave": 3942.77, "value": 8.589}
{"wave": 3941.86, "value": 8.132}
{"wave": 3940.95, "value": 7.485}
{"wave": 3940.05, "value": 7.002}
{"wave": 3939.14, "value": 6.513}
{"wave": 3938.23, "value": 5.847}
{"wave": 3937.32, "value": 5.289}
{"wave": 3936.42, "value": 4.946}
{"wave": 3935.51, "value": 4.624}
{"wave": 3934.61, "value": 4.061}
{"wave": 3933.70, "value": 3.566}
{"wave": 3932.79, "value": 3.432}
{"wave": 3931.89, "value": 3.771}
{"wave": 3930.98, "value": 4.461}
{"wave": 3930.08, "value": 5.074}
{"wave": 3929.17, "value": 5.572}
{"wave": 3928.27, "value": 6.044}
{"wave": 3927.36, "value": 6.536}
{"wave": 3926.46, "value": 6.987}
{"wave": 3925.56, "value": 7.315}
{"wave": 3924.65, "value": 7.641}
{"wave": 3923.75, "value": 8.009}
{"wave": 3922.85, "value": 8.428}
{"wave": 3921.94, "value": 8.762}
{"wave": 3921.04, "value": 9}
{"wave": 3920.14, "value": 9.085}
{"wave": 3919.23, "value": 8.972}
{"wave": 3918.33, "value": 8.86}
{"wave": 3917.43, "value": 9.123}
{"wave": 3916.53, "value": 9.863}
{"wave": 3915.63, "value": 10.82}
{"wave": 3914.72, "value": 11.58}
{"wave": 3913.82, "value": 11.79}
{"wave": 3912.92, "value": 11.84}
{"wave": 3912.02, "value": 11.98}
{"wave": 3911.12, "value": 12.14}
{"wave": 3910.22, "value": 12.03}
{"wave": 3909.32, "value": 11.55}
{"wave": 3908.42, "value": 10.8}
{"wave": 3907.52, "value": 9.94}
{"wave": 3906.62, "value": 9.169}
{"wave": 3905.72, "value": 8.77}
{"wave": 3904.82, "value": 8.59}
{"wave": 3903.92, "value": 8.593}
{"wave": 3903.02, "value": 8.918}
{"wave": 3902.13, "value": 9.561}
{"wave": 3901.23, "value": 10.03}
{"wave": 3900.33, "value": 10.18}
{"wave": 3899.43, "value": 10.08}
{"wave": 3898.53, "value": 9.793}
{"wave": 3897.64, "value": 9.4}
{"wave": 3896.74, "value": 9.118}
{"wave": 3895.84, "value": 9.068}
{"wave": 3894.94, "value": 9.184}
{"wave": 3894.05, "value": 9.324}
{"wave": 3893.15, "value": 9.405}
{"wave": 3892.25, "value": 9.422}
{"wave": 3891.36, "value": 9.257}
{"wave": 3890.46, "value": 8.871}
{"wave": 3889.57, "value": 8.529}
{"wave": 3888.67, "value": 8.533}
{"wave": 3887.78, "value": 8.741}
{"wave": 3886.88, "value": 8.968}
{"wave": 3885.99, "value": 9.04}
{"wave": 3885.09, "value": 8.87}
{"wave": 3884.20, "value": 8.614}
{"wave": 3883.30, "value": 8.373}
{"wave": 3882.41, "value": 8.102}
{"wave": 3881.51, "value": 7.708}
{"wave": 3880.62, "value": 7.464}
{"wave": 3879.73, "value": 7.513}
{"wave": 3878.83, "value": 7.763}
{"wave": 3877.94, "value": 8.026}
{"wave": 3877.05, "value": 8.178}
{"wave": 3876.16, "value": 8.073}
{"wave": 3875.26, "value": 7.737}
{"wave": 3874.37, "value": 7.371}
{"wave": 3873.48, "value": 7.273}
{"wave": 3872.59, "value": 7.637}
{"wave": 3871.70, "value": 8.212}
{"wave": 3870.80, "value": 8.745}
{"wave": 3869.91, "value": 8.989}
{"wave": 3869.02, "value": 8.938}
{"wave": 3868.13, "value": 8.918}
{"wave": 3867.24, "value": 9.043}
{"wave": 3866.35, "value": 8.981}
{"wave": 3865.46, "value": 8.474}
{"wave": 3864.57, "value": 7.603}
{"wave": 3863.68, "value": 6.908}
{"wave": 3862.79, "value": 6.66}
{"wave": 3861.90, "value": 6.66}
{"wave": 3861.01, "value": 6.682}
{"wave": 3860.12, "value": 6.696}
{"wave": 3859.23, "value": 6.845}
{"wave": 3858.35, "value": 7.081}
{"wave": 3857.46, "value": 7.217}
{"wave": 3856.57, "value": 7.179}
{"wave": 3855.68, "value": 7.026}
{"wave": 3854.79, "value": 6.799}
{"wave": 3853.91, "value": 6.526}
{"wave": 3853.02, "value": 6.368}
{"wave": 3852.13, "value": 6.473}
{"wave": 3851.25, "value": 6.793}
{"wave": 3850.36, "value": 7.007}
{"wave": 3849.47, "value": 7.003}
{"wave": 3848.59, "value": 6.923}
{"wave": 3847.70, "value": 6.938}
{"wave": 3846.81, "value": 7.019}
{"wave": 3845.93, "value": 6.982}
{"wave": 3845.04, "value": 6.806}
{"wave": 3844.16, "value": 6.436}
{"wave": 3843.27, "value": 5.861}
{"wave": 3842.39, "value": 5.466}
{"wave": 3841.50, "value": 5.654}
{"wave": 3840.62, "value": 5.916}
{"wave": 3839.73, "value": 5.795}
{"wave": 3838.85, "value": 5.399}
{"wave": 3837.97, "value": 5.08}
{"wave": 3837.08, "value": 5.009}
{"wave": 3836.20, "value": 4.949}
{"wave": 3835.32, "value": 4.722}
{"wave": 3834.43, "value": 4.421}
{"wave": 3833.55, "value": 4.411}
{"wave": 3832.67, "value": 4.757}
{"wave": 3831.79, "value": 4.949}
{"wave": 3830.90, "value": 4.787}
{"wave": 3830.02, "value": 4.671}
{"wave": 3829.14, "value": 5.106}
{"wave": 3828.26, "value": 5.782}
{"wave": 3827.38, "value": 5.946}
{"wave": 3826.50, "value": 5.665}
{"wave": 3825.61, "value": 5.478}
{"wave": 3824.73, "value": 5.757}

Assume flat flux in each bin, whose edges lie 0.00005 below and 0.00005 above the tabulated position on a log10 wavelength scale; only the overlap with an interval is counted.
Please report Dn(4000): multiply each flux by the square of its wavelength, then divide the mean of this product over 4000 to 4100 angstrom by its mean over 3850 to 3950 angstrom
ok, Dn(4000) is 2.0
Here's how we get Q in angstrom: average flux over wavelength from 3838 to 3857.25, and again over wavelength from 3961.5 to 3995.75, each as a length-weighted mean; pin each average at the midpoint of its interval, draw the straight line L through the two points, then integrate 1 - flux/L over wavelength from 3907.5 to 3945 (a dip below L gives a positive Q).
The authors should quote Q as 4.3 angstrom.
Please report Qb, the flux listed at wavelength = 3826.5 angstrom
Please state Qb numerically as 5.665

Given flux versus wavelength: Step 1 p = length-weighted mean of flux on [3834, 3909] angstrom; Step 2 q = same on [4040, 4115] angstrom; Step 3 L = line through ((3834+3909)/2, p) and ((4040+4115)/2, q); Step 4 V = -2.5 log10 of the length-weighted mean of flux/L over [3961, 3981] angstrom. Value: 0.39 mag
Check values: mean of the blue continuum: 7.79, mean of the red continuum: 15.2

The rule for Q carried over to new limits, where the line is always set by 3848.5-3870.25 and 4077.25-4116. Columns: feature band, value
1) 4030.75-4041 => -1.0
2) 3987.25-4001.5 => -3.7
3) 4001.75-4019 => -3.0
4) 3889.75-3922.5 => -3.2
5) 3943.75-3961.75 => 1.2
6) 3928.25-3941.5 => 6.4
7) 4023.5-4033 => -1.1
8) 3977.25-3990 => -1.6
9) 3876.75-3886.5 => 0.0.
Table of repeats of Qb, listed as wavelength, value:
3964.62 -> 6.571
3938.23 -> 5.847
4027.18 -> 15.08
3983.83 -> 13.67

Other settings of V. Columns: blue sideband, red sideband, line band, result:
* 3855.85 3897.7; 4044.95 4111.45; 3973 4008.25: -0.12 mag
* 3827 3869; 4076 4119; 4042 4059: -0.07 mag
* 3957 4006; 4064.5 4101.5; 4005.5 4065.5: -0.08 mag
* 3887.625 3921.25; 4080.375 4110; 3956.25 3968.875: 0.45 mag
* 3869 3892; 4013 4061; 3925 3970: 0.42 mag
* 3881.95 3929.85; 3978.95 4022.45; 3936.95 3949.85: 0.38 mag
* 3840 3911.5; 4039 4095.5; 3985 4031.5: -0.14 mag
